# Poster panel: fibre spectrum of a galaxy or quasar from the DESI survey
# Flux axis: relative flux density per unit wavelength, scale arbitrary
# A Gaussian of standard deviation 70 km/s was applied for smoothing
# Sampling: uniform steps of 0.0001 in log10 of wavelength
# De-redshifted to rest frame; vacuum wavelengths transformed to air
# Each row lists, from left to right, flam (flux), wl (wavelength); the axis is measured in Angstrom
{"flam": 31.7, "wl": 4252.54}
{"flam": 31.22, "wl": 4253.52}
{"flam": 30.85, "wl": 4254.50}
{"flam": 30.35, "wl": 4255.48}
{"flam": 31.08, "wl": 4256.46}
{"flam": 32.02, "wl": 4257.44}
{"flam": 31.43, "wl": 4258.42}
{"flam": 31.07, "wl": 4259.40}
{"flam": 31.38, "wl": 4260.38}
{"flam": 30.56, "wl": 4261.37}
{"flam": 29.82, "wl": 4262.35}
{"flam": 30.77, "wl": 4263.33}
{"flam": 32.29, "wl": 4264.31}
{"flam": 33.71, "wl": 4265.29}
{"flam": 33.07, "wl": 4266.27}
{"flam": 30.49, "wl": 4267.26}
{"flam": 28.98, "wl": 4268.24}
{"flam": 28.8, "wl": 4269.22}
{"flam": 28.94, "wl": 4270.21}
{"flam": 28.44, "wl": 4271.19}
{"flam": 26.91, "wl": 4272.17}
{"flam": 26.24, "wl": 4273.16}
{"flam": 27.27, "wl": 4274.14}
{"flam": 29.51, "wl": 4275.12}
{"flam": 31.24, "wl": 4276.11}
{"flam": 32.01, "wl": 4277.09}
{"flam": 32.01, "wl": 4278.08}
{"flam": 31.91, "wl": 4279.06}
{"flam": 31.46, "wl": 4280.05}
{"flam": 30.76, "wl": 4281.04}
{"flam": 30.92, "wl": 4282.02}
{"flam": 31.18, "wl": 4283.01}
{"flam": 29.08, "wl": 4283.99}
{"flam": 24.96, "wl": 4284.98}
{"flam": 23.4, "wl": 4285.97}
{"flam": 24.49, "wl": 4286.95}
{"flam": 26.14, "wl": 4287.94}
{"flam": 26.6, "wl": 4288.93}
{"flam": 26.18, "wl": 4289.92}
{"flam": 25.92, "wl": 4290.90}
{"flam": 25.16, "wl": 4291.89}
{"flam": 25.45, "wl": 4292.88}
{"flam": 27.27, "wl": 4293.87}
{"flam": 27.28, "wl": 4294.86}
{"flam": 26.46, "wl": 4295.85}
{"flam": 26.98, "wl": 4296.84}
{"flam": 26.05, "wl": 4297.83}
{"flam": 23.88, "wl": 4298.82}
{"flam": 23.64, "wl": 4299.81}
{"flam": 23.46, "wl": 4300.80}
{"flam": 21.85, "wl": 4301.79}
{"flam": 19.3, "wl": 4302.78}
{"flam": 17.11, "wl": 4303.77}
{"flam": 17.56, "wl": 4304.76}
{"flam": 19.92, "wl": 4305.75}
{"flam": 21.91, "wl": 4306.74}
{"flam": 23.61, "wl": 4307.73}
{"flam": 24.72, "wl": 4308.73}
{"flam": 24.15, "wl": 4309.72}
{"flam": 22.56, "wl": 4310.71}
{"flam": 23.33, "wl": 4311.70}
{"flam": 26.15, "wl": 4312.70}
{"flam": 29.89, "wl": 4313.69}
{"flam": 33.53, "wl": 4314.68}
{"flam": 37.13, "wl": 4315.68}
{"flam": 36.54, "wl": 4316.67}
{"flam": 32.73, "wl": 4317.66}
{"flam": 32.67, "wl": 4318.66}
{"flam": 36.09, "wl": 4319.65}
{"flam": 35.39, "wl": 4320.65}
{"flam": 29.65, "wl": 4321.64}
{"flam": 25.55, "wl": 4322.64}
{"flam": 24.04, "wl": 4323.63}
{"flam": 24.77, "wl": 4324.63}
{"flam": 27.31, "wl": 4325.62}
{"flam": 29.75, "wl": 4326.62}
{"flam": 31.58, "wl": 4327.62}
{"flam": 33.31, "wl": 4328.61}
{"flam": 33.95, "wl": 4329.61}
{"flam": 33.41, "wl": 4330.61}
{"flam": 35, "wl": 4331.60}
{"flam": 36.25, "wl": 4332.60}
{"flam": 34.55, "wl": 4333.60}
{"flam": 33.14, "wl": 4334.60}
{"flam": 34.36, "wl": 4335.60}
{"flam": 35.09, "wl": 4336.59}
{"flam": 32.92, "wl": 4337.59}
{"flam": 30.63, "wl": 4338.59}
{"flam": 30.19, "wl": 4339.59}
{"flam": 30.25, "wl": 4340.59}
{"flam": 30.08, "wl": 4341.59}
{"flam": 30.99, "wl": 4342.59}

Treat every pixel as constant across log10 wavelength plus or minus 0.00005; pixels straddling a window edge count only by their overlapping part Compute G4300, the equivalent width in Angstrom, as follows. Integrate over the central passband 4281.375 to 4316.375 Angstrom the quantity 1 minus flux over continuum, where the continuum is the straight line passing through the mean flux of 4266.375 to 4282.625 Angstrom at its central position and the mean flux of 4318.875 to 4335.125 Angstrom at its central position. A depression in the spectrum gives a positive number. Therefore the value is 5.9 Angstrom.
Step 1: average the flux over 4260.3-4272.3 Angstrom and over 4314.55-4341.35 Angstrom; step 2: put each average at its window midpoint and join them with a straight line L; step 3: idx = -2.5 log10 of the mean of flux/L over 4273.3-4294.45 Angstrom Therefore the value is 0.10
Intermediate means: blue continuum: 30.4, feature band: 28.2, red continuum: 32.2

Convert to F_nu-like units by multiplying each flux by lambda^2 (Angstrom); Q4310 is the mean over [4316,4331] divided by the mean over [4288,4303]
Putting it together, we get 1.26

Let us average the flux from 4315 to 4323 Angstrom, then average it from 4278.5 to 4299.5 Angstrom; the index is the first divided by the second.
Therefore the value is 1.2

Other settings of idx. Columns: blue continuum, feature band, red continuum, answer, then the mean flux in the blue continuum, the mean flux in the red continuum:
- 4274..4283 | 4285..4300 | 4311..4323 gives 0.21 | 30.9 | 31.5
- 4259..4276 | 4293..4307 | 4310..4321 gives 0.31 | 29.9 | 31.3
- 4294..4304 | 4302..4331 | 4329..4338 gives 0.06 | 23.9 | 34.3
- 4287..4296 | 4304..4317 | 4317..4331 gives 0.12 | 26.2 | 30.8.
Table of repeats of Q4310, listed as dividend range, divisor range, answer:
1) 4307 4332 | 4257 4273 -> 1.00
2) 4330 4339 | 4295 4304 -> 1.47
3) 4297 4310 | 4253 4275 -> 0.75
